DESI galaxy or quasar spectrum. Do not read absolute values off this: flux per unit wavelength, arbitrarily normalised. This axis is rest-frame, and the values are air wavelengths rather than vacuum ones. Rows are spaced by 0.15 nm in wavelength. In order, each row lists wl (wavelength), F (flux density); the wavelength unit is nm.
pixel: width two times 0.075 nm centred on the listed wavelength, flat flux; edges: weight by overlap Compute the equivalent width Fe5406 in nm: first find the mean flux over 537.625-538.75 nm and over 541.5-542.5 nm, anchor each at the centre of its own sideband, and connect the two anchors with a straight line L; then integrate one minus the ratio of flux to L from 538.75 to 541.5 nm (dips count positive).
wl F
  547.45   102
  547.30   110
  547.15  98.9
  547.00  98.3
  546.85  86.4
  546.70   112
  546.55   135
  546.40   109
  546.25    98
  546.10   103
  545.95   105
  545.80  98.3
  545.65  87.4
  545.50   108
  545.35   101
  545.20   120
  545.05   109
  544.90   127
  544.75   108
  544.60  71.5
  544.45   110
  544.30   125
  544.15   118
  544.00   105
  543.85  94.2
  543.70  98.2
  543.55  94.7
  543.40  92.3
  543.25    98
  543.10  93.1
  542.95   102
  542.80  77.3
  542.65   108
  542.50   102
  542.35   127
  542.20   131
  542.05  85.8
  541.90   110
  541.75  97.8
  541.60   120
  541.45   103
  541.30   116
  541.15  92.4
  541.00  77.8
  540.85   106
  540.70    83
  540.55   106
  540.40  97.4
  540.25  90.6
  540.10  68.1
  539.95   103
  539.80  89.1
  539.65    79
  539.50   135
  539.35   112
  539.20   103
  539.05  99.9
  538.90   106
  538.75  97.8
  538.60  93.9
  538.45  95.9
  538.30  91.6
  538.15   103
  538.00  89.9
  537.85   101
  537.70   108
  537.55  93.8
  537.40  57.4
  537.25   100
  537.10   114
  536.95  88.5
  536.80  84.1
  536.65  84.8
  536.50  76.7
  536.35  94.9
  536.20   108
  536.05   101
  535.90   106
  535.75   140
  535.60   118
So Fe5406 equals 0.16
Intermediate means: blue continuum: 97.6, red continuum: 111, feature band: 98.1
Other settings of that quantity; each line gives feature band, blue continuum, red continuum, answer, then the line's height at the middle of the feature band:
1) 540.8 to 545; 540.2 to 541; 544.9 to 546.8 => -0.12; 101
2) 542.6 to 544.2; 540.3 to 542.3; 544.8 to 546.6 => 0.11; 105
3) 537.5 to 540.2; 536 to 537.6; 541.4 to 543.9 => -0.10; 94.9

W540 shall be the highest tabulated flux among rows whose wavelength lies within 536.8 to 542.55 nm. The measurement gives 135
